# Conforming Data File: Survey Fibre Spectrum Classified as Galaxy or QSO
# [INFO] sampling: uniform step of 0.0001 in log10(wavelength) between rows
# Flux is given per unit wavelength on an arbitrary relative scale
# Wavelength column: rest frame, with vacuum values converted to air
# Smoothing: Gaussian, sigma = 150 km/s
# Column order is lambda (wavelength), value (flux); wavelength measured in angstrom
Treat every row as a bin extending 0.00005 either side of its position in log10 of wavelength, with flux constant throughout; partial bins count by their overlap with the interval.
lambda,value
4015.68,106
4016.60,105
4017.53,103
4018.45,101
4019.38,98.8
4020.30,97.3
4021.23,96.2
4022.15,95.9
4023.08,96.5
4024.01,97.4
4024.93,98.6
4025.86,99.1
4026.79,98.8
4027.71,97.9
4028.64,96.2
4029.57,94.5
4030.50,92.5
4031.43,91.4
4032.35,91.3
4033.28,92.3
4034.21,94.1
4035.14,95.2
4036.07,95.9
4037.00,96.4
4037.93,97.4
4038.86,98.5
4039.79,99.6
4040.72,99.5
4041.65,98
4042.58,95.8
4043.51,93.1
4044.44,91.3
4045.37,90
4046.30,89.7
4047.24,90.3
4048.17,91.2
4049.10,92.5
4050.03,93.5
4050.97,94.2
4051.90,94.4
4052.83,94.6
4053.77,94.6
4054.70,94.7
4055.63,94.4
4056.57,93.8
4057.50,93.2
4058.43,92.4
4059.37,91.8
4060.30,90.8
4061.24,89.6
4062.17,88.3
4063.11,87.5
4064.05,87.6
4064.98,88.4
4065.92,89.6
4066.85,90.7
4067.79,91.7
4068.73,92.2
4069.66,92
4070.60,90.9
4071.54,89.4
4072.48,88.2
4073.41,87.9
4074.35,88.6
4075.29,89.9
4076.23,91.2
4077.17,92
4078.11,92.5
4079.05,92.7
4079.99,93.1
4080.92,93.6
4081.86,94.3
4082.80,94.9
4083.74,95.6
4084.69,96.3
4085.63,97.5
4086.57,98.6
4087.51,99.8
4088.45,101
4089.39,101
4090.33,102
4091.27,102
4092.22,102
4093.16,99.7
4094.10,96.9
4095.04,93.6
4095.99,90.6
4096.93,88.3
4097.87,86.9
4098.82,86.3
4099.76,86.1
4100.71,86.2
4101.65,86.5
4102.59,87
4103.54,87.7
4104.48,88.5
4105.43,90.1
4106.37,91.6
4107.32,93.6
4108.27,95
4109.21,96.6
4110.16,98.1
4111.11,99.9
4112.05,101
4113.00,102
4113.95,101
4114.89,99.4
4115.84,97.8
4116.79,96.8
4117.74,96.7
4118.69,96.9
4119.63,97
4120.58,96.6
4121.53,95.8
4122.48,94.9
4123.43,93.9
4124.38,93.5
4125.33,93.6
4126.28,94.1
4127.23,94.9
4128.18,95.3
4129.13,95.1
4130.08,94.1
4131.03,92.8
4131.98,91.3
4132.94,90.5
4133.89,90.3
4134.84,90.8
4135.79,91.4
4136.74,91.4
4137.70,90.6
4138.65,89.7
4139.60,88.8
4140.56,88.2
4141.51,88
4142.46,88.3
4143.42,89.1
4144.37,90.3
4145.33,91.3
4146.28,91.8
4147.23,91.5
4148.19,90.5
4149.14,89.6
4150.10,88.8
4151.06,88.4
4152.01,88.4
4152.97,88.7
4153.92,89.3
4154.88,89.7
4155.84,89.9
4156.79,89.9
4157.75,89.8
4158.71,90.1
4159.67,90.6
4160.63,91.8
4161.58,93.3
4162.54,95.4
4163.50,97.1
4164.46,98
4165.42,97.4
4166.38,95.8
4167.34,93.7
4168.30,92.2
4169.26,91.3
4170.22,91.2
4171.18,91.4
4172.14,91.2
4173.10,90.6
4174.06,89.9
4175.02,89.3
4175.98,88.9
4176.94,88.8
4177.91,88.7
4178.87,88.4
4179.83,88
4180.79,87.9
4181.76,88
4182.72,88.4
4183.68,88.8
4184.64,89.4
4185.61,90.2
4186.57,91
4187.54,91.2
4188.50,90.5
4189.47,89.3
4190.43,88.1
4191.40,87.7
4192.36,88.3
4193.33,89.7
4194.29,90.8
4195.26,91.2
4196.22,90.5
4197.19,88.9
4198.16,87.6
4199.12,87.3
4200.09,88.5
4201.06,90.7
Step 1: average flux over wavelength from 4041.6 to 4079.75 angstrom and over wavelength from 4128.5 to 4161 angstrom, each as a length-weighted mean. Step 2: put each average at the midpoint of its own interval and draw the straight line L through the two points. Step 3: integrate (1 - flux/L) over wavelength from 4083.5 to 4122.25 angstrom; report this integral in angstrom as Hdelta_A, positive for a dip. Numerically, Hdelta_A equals -1.9 angstrom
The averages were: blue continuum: 91.5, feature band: 95.3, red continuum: 90.3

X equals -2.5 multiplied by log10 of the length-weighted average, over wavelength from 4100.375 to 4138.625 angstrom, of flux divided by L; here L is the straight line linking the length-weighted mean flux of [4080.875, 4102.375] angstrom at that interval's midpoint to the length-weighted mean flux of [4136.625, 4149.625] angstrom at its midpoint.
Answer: -0.02 mag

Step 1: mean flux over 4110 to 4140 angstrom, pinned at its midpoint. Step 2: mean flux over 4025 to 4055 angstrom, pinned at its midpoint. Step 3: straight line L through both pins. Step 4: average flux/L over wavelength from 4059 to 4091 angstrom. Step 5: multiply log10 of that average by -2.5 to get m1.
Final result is 0.02 mag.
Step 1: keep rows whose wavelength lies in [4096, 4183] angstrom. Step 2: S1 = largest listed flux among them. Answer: 102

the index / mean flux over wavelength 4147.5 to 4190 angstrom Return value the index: 90.7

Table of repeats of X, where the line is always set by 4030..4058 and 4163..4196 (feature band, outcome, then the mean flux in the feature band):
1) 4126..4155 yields 0.011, 90.7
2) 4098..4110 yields 0.034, 89.7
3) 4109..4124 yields -0.063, 97.7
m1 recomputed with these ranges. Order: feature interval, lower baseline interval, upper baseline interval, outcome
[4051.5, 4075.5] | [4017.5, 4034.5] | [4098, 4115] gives 0.043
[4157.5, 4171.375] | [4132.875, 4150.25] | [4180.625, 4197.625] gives -0.042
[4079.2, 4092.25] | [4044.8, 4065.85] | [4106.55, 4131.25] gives -0.043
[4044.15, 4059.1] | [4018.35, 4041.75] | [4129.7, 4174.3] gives 0.031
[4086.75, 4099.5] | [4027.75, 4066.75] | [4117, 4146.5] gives -0.037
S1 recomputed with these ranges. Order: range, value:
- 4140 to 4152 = 91.8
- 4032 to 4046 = 99.6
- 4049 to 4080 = 94.7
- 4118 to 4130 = 97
